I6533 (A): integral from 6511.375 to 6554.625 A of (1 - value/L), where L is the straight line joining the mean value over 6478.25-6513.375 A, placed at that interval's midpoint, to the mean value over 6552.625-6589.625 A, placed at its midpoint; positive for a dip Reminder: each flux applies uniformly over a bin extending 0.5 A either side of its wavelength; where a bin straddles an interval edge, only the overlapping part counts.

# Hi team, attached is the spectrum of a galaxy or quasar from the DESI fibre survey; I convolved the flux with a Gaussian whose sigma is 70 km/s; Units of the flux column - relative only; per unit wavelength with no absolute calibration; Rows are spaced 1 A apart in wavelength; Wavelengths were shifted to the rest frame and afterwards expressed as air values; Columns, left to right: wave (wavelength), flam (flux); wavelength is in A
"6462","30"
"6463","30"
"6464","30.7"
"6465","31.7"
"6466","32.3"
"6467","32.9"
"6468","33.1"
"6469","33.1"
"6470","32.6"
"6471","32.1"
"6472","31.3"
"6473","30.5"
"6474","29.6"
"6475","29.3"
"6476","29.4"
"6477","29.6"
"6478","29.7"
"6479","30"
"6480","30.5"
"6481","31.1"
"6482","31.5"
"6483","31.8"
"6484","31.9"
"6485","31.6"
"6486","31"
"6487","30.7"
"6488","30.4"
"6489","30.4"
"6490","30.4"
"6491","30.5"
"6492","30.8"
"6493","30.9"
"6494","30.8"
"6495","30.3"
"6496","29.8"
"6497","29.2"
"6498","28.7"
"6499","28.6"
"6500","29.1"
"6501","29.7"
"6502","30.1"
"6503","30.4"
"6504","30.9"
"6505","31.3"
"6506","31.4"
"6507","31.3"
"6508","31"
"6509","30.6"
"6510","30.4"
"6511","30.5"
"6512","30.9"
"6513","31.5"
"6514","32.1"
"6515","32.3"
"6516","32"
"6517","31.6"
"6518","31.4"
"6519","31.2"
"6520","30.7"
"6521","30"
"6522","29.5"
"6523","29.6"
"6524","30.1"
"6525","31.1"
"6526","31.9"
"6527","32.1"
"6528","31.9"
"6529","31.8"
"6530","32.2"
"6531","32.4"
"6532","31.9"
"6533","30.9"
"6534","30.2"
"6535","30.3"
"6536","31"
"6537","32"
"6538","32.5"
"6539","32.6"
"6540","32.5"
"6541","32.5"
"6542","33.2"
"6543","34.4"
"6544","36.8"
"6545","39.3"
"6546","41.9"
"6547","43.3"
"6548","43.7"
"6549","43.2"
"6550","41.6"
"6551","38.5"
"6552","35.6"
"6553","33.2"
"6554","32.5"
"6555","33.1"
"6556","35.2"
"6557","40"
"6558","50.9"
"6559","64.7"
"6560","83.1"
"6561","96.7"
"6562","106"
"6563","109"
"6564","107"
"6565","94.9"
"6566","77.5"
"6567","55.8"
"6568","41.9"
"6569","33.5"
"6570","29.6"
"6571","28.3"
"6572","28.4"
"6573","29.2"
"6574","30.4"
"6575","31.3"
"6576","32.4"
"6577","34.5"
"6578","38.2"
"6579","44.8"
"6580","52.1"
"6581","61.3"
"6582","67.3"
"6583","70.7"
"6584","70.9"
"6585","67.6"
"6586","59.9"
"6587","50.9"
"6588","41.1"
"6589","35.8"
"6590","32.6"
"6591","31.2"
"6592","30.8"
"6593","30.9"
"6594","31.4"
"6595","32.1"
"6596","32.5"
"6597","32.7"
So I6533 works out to 8.8 A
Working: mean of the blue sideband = 30.6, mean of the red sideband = 54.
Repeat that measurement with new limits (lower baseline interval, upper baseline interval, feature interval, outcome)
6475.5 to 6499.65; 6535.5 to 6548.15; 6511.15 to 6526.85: 1.1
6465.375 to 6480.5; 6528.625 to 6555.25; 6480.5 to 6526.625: 2.9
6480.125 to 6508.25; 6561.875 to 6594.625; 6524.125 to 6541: 3.4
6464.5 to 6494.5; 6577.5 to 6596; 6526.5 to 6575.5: -3.1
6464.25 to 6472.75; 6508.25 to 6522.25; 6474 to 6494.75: 0.8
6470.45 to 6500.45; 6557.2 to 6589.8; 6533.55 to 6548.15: 3.8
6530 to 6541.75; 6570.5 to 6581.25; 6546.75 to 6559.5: -2.7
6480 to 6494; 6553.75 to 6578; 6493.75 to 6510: 2.4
